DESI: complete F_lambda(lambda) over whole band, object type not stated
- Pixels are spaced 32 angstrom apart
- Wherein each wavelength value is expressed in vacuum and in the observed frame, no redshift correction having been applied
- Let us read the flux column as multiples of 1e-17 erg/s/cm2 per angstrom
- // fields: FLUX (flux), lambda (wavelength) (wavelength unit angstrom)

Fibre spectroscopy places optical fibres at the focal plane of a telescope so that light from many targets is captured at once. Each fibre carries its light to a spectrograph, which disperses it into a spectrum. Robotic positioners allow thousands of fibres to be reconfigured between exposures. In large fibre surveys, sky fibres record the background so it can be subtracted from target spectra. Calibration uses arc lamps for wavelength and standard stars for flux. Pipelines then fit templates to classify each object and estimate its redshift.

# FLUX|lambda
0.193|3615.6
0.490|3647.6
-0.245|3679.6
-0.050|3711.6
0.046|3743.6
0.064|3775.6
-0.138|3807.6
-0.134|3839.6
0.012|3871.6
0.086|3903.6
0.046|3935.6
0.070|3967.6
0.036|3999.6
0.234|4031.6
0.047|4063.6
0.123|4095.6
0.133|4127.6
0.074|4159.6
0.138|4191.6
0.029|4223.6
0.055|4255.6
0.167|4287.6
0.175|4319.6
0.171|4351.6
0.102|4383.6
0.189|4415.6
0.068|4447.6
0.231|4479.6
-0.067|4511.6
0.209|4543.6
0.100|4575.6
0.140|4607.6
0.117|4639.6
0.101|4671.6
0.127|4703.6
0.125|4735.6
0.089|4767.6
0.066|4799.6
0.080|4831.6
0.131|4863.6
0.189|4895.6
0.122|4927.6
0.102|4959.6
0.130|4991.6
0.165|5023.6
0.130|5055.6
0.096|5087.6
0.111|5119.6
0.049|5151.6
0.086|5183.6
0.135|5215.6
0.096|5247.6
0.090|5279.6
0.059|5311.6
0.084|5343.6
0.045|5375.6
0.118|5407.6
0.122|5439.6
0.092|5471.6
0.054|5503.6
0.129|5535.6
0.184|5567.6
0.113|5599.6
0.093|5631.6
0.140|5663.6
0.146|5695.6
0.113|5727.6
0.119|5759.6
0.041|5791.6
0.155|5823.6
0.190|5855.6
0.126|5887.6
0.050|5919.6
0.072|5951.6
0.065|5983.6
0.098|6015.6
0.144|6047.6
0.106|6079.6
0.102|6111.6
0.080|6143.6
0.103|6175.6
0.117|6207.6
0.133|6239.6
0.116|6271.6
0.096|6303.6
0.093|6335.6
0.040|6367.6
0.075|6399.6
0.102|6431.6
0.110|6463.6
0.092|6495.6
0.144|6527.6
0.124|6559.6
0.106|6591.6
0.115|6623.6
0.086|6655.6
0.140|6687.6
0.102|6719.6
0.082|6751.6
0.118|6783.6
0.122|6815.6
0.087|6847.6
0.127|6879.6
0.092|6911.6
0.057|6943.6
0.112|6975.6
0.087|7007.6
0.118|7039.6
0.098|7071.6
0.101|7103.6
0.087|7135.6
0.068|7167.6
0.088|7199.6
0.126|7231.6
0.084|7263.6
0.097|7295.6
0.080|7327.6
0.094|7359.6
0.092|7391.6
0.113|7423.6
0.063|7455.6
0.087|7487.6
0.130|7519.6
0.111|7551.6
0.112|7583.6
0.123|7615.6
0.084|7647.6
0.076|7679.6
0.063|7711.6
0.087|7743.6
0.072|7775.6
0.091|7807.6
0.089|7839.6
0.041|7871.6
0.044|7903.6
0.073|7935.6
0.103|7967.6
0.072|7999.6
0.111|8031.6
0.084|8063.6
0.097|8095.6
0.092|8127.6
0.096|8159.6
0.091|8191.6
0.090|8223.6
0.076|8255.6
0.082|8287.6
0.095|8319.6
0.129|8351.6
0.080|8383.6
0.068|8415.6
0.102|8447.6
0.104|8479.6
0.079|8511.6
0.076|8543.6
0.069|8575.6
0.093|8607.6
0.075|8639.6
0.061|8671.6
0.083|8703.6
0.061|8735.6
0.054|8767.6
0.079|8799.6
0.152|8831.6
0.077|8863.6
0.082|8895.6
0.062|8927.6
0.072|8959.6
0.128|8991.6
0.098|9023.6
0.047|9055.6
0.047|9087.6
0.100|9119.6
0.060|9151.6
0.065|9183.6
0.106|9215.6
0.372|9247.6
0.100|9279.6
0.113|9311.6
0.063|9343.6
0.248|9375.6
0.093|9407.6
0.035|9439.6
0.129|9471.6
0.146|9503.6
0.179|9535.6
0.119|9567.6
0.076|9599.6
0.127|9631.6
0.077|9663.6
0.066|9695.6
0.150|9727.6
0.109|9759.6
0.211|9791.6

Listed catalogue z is 1.480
